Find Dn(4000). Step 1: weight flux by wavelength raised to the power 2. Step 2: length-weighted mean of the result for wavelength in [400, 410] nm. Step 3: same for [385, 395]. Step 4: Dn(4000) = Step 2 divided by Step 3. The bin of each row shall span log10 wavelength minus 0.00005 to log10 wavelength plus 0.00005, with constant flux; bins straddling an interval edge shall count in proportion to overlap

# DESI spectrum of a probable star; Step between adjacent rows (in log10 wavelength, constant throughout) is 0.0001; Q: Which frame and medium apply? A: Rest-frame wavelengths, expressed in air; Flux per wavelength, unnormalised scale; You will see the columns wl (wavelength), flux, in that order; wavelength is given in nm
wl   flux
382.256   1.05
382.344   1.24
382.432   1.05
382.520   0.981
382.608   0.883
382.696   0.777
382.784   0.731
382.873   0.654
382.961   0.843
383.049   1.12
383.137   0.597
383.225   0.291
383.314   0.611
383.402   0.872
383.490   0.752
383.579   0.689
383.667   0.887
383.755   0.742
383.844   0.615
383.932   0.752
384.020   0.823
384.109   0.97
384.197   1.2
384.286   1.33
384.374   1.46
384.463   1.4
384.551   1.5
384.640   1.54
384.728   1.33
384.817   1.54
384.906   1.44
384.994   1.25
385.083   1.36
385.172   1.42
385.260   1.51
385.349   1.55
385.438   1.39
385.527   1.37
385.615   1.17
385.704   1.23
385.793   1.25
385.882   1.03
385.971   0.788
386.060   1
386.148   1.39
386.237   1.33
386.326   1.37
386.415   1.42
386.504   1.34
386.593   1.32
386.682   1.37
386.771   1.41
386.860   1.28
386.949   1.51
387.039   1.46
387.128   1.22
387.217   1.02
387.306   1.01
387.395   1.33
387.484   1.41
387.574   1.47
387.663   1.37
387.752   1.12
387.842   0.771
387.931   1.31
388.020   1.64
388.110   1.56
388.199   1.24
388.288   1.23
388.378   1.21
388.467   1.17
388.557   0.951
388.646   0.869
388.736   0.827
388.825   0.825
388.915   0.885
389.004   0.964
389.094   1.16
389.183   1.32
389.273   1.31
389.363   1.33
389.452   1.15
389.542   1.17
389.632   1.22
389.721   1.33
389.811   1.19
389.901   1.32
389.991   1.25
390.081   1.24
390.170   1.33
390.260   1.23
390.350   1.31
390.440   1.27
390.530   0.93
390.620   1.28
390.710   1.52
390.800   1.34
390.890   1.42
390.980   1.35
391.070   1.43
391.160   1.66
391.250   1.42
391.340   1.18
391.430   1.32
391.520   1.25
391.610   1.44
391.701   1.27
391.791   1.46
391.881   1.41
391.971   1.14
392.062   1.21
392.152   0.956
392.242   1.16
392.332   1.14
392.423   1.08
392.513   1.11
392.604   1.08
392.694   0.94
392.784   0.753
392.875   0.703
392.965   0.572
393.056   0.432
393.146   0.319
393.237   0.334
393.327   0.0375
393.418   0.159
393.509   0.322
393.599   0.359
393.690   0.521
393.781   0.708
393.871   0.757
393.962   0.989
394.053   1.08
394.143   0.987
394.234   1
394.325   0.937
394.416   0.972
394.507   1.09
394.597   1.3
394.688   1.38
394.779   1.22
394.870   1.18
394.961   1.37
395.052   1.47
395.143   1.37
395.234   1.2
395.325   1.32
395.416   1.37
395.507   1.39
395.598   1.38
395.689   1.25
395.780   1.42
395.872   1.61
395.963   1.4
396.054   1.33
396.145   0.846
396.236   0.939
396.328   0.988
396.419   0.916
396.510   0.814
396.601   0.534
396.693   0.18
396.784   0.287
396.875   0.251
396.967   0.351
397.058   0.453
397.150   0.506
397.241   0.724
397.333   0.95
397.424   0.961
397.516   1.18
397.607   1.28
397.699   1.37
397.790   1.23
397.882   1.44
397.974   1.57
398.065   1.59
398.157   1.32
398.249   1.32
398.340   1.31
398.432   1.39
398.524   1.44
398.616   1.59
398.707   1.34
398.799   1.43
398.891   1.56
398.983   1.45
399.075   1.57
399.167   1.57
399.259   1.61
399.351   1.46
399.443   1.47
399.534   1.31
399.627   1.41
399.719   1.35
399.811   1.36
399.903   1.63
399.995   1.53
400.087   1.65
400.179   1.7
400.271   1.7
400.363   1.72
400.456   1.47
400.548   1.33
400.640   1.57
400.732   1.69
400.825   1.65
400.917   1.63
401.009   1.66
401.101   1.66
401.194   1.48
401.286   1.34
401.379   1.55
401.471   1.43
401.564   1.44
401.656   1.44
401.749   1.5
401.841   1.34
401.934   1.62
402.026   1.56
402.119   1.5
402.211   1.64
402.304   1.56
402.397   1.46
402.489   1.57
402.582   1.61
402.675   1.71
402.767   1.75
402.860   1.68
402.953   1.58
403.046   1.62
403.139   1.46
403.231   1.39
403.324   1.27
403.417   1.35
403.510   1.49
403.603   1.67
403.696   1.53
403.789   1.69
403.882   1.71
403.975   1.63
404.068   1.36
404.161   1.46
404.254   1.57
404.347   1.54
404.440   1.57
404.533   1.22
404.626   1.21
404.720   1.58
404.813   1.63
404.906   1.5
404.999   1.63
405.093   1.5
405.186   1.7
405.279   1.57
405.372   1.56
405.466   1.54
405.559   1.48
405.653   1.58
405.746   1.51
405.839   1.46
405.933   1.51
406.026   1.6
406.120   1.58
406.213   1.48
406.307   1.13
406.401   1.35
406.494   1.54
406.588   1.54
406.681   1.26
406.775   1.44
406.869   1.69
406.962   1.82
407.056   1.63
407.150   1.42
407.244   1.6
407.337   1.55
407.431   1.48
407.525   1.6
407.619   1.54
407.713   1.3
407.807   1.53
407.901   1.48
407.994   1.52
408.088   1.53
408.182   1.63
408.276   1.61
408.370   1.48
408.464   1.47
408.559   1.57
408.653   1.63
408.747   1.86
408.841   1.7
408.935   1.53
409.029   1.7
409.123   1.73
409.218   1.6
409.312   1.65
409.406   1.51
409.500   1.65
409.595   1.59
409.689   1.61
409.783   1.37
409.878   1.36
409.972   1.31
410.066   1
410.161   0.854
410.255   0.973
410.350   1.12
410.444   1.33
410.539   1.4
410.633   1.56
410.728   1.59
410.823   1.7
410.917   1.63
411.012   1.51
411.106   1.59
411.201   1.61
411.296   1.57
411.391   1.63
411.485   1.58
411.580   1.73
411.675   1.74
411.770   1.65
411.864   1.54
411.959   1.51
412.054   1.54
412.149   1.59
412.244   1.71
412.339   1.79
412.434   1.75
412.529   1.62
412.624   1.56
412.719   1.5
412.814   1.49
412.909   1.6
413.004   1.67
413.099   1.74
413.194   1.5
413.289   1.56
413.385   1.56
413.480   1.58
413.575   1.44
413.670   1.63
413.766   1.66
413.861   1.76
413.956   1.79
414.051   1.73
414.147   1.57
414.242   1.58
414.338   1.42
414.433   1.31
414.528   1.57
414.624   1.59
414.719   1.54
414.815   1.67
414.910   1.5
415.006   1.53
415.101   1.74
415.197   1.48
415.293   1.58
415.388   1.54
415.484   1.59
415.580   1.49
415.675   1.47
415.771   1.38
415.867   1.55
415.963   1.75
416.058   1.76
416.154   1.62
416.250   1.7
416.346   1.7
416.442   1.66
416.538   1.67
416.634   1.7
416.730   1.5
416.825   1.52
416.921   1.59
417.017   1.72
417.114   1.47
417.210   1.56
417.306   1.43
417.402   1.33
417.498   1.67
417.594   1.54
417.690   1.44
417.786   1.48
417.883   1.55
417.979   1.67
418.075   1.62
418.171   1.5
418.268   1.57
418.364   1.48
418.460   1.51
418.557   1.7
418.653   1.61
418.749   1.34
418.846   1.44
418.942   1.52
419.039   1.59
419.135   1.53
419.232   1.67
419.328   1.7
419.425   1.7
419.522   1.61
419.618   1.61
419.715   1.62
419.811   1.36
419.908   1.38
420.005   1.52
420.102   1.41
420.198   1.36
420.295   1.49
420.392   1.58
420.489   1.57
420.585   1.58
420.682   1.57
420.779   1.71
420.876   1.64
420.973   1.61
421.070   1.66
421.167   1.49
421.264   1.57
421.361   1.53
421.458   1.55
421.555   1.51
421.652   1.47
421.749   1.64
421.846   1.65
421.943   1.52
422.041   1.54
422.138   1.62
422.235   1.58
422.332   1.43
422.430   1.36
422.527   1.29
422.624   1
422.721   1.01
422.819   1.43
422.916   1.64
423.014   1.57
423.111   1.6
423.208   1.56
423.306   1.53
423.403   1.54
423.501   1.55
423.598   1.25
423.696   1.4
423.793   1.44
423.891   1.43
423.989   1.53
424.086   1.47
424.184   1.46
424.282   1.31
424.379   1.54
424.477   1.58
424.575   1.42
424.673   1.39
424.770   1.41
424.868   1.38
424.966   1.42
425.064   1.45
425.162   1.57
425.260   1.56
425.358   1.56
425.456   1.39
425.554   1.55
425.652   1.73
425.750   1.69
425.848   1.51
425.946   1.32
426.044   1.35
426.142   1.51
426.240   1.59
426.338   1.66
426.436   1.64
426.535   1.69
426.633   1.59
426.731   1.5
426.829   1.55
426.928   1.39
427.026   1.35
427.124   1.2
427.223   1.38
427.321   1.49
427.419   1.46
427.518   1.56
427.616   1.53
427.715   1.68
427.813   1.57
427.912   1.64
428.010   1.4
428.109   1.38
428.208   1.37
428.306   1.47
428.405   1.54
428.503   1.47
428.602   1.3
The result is 1.46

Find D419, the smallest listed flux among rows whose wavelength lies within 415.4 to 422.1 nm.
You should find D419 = 1.33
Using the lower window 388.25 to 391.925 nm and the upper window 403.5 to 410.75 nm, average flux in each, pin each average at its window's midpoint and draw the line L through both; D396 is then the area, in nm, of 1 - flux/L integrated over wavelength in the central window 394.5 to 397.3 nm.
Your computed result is 0.63 nm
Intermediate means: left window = 1.24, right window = 1.5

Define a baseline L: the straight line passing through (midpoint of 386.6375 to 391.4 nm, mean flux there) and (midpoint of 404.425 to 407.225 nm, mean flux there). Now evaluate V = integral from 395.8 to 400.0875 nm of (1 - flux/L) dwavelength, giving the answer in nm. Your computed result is 0.63 nm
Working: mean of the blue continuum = 1.25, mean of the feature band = 1.18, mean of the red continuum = 1.51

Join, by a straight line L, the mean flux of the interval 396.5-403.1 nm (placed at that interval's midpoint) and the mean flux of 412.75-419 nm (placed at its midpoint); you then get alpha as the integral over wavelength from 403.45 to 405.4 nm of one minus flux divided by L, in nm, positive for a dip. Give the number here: -0.16 nm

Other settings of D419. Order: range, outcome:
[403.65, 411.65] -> 0.854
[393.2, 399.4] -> 0.0375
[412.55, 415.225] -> 1.31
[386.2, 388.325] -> 0.771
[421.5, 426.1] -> 1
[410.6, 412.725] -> 1.5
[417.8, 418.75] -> 1.34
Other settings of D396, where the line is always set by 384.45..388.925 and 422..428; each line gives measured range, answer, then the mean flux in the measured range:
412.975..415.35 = -0.28 nm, 1.59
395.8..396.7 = 0.22 nm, 1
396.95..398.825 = 0.20 nm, 1.19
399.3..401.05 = -0.26 nm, 1.54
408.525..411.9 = -0.29 nm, 1.52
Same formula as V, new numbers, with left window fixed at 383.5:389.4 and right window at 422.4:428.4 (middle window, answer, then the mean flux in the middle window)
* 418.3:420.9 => -0.21 nm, 1.55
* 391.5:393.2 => 0.32 nm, 1.02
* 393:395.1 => 0.73 nm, 0.823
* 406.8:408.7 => -0.28 nm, 1.55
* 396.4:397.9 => 0.59 nm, 0.776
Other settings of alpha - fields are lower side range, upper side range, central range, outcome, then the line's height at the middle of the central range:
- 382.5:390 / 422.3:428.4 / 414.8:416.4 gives -0.23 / 1.39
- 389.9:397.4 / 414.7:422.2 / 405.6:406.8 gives -0.15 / 1.3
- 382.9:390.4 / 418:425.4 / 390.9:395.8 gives 0.76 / 1.24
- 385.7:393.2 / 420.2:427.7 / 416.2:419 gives -0.23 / 1.44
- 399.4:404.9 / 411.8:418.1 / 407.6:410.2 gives 0.08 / 1.56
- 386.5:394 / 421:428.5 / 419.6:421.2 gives -0.11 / 1.44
